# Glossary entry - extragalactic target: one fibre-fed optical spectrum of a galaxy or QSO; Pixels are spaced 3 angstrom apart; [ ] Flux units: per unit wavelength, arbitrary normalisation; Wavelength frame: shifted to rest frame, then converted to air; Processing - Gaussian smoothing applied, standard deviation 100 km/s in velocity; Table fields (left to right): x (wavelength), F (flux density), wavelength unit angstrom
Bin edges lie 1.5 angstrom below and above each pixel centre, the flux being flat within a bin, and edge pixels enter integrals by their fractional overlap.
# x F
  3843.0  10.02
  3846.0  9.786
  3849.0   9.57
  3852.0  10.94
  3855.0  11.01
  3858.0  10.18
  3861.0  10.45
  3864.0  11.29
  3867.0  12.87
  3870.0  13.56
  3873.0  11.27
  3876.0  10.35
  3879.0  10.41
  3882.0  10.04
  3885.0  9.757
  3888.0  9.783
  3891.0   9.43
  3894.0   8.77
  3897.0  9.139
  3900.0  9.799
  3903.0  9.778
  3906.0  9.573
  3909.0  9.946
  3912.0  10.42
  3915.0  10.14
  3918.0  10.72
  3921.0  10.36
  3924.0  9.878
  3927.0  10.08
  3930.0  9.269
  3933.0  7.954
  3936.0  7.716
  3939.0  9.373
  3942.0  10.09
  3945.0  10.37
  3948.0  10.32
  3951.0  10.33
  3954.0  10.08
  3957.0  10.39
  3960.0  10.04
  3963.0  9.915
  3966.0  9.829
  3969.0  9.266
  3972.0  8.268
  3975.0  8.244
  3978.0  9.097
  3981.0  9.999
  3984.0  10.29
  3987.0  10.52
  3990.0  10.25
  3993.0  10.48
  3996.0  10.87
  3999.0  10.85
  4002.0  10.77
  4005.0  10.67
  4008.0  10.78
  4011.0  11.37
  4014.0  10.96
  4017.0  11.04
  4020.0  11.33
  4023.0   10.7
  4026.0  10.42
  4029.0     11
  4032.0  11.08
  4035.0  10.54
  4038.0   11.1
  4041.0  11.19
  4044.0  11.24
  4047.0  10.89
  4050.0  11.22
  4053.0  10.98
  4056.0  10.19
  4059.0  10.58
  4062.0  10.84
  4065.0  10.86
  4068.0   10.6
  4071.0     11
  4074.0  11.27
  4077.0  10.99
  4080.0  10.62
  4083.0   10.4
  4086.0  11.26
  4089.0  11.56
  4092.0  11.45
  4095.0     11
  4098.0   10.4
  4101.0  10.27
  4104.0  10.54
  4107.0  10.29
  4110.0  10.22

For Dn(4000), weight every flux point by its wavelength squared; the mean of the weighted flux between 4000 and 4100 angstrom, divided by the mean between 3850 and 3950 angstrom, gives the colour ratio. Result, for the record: 1.16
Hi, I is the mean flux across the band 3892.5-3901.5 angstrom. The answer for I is 9.24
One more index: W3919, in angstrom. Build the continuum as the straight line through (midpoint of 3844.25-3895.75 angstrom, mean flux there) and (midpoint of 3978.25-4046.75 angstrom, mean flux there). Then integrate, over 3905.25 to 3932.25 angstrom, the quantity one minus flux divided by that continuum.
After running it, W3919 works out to 1.6 angstrom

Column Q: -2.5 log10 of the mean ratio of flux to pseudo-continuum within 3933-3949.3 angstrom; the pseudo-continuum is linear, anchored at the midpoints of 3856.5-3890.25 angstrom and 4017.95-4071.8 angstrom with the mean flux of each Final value 0.16 mag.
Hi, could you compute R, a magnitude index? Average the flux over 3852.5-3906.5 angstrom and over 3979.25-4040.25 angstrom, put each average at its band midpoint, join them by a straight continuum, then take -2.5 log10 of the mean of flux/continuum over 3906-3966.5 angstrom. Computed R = 0.077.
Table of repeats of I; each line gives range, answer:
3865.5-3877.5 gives 12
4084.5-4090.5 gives 11.4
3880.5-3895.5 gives 9.56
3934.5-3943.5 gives 9.06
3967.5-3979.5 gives 8.72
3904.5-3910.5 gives 9.76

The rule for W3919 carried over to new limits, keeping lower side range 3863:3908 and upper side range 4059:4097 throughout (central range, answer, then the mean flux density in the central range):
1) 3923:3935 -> 1.5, 9.21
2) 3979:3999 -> 0.5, 10.4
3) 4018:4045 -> -0.3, 11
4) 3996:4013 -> -0.2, 10.9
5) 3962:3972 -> 1.1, 9.45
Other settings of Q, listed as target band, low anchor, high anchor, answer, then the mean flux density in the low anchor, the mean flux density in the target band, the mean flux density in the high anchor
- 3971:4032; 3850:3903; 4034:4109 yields 0.03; 10.5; 10.4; 10.8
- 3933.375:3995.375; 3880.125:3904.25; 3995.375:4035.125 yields 0.07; 9.57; 9.73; 10.9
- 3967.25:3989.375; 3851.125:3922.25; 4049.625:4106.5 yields 0.13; 10.4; 9.42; 10.8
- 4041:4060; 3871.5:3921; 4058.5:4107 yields -0.02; 9.97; 10.9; 10.8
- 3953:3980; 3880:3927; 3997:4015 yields 0.11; 9.85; 9.46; 10.9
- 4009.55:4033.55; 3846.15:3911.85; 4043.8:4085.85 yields -0.03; 10.4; 11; 10.8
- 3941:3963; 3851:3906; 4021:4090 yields 0.04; 10.5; 10.2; 10.9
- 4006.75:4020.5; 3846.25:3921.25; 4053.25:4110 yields -0.04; 10.4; 11.1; 10.8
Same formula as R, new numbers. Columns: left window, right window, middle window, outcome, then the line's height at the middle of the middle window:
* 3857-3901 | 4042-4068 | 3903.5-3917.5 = 0.052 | 10.5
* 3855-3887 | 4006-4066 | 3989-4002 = 0.029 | 10.9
